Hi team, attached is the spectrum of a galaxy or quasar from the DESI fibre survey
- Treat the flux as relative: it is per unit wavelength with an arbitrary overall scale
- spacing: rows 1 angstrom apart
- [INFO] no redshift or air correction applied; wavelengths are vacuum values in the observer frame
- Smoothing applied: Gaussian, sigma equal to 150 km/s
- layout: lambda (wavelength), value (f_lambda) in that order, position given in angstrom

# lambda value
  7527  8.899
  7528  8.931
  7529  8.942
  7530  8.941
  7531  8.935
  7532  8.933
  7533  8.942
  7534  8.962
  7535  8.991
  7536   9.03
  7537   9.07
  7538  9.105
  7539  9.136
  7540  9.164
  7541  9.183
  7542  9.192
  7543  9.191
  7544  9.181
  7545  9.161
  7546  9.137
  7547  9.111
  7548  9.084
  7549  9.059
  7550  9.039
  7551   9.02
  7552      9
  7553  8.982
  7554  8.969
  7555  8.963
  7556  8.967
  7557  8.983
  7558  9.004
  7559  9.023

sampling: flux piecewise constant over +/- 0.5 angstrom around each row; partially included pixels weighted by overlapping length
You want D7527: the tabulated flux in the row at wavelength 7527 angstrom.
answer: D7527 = 8.899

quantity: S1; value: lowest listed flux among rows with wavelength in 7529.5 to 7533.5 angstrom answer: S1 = 8.933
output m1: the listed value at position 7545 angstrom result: 9.161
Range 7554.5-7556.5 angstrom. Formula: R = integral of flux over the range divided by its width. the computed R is 8.96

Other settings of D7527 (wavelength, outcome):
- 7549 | 9.059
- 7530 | 8.941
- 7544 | 9.181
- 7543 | 9.191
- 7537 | 9.07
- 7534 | 8.962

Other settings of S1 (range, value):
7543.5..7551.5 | 9.02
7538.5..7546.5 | 9.136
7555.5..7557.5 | 8.967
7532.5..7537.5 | 8.942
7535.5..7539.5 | 9.03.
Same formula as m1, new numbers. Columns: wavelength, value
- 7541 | 9.183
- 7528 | 8.931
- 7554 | 8.969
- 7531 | 8.935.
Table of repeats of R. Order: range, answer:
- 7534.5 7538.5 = 9.05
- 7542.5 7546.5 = 9.17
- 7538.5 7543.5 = 9.17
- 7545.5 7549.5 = 9.1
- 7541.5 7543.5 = 9.19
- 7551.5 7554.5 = 8.98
